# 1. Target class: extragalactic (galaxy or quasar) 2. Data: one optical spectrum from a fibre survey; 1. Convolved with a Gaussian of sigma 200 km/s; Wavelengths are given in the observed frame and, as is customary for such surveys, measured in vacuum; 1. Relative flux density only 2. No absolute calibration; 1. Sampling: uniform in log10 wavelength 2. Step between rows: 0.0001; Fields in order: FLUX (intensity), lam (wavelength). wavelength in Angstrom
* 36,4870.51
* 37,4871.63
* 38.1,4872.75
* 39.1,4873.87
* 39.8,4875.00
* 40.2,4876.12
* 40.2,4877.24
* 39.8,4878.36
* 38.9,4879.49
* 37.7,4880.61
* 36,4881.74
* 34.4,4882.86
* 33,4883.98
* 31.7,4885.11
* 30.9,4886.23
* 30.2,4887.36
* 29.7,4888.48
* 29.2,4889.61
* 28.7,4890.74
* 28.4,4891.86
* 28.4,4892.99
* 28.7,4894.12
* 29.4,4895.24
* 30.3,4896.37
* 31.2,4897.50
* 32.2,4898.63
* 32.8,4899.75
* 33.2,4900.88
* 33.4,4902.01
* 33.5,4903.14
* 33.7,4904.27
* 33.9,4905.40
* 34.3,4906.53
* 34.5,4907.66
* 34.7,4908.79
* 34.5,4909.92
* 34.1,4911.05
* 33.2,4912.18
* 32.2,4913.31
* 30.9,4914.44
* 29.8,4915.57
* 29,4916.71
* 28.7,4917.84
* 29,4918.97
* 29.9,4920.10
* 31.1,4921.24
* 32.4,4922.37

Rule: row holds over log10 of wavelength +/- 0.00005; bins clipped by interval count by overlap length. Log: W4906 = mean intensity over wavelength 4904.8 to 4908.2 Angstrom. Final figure 34.2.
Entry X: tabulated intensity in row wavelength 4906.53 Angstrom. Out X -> 34.3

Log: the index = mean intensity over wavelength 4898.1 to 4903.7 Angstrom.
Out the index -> 33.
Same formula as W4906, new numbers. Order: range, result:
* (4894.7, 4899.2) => 30.8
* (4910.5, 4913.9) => 33.2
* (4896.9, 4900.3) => 32.1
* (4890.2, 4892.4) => 28.6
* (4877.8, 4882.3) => 38.1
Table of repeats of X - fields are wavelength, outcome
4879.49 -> 38.9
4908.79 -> 34.7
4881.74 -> 36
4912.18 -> 33.2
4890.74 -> 28.7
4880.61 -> 37.7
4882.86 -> 34.4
